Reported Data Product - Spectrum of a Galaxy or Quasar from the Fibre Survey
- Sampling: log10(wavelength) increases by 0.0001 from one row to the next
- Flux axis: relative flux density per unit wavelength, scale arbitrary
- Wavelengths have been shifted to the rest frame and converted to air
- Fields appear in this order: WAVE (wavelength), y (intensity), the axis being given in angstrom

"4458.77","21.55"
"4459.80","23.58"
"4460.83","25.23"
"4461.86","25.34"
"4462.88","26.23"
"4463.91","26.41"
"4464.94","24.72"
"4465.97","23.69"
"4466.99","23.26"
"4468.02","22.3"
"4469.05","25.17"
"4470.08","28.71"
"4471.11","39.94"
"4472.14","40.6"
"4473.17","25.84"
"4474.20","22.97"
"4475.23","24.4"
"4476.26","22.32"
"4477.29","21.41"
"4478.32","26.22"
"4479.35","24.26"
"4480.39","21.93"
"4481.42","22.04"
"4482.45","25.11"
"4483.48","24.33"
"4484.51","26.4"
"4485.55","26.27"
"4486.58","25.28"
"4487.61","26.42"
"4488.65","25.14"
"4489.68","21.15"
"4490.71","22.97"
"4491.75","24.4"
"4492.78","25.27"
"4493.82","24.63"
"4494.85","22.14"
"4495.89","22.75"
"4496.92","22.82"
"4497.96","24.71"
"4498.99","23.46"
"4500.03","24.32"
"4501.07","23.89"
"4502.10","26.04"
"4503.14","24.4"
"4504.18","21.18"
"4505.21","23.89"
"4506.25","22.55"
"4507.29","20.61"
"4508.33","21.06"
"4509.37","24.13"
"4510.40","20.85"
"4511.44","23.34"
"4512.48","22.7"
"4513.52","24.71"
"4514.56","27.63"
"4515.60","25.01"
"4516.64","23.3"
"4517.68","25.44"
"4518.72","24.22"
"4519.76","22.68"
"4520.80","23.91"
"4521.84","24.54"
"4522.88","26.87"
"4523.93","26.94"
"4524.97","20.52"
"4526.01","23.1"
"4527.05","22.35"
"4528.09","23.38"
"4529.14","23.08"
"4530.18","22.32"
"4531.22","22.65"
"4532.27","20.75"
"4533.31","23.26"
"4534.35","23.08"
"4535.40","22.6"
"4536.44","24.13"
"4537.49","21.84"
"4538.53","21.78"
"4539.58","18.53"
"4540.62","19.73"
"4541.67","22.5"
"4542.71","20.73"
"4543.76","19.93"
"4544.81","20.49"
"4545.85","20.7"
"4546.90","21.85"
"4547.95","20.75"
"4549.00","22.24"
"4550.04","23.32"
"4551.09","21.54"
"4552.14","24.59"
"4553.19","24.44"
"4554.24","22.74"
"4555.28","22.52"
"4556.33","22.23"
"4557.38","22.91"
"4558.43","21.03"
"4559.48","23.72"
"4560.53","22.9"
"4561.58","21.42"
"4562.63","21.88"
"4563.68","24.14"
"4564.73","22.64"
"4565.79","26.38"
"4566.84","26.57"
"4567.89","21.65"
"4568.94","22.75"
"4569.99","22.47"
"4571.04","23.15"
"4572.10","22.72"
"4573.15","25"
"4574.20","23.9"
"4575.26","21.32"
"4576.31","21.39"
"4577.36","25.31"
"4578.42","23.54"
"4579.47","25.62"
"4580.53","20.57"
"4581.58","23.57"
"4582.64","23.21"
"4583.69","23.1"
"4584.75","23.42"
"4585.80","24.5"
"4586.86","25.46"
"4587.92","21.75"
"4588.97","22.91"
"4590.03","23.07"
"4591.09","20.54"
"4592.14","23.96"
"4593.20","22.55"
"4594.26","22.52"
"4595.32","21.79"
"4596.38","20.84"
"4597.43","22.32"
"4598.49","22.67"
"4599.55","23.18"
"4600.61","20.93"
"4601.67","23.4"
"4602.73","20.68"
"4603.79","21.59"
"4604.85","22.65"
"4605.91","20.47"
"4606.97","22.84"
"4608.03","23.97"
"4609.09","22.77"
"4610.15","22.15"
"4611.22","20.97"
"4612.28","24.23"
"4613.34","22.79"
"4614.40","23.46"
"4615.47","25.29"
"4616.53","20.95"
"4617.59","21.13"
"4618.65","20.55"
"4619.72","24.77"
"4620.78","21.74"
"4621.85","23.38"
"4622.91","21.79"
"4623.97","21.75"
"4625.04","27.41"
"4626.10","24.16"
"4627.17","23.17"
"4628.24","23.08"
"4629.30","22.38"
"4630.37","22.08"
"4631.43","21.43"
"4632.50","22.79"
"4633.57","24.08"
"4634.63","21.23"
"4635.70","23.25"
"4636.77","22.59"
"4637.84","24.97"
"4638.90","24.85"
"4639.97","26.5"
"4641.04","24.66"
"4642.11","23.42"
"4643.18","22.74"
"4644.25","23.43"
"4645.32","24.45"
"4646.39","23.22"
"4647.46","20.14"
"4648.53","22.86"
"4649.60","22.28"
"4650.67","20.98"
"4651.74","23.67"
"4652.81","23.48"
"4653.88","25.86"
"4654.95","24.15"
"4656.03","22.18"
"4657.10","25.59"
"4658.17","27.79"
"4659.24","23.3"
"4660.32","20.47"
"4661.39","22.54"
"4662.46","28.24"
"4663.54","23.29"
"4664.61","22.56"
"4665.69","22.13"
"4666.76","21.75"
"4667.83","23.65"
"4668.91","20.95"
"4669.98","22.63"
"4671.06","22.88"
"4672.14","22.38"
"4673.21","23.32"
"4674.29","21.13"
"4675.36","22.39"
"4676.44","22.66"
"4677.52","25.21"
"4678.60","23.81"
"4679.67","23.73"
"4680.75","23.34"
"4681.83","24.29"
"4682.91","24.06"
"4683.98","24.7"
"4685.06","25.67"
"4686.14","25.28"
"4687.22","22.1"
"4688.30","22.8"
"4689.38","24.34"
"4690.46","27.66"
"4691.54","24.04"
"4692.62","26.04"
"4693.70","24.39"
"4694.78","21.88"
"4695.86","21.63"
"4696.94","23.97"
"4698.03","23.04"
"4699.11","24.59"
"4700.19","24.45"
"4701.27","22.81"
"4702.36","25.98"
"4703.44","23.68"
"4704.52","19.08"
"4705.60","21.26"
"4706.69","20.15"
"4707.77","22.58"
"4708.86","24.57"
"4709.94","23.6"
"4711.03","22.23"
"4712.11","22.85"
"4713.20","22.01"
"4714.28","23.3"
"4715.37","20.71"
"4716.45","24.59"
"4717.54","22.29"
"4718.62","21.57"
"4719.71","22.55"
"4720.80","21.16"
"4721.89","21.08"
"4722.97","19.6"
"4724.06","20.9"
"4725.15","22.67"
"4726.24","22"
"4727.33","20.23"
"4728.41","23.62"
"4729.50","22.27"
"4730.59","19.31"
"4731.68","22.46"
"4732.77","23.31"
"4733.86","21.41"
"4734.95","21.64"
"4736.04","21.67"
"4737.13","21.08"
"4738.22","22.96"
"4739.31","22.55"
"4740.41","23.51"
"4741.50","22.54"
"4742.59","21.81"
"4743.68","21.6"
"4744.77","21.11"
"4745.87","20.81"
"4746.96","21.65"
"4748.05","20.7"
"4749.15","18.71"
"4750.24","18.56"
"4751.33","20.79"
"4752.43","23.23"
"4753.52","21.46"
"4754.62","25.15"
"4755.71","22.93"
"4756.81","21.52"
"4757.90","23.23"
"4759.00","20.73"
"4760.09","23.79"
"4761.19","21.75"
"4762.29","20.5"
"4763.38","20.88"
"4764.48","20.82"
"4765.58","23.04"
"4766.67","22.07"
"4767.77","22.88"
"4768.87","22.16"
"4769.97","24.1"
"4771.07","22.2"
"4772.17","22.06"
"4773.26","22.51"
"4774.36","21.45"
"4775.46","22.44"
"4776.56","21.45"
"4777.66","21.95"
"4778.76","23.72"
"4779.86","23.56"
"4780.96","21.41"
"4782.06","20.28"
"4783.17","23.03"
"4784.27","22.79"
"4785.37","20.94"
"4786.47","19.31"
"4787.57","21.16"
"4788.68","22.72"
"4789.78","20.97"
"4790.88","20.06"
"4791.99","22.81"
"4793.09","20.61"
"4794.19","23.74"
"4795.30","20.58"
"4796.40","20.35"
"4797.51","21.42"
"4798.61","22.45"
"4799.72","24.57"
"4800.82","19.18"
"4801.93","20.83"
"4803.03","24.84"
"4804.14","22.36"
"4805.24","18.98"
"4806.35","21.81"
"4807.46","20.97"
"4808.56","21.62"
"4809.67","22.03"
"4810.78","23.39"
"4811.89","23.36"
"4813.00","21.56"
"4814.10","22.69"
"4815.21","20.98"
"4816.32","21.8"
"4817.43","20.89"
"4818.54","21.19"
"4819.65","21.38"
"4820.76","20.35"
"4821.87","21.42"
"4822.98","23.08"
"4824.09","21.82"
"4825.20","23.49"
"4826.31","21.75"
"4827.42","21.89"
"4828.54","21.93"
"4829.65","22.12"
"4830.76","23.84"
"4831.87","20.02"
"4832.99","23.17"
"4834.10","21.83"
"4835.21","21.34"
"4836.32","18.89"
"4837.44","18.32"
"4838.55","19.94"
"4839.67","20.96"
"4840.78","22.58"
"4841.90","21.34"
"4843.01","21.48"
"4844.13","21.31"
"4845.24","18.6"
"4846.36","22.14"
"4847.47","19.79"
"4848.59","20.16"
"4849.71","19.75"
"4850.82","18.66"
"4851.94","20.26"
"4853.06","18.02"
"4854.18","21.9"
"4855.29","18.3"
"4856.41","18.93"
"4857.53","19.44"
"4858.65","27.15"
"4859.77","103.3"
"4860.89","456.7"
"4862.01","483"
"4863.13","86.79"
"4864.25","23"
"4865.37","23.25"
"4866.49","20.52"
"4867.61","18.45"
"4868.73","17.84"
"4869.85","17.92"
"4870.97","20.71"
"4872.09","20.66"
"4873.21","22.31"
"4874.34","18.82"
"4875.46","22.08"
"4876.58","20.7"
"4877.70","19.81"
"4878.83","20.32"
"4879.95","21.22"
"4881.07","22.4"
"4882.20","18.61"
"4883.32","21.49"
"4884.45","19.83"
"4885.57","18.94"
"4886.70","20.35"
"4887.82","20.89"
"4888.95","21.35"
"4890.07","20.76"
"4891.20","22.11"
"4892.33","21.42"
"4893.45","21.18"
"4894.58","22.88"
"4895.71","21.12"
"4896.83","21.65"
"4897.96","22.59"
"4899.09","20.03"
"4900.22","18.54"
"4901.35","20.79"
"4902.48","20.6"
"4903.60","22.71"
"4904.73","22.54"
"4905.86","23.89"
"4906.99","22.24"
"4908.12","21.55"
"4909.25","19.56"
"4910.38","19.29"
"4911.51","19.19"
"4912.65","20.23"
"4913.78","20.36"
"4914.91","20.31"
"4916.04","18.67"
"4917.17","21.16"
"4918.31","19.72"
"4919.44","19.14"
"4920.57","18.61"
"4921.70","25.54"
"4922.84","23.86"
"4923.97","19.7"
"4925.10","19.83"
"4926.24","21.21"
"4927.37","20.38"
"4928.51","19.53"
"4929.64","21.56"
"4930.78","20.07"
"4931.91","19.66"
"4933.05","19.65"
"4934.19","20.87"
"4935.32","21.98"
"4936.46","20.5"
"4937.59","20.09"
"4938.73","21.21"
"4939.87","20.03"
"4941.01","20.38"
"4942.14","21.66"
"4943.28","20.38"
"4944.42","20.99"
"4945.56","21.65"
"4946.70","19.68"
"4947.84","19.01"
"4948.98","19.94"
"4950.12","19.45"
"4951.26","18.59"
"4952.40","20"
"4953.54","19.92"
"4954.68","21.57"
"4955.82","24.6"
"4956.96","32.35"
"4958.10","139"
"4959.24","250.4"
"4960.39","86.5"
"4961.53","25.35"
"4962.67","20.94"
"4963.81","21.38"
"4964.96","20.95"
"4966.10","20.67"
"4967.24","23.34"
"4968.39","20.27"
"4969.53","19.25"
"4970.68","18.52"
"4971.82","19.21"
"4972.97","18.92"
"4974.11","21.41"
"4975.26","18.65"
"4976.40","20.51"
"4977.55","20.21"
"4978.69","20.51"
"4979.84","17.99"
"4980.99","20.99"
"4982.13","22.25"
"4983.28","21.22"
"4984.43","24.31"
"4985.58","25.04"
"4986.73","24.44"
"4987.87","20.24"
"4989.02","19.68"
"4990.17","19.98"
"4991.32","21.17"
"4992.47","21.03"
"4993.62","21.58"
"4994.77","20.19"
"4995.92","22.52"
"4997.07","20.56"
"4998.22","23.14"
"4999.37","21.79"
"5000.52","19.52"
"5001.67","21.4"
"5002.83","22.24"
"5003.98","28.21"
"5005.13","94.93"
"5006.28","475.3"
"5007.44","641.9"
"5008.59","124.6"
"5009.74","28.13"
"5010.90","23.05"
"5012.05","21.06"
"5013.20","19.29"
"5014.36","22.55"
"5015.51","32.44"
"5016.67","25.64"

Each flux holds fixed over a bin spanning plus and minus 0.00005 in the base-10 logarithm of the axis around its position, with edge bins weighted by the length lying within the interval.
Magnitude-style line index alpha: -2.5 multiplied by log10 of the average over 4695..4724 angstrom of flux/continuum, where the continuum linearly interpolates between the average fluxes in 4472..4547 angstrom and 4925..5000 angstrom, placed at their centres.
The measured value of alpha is 0.123 mag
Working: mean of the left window 23.5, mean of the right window 27.3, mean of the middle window 22.5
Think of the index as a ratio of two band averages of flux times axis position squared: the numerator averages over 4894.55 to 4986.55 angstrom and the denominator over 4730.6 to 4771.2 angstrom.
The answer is 1.3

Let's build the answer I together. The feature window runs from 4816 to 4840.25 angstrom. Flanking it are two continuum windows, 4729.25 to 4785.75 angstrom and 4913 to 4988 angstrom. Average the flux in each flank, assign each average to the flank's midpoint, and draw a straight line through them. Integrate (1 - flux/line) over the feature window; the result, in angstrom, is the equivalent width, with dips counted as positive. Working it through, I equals 2.49 angstrom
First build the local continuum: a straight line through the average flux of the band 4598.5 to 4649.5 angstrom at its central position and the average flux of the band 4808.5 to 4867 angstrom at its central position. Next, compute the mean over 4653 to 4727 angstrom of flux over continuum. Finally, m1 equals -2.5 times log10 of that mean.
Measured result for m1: 0.22 mag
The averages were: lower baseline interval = 22.9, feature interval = 23.2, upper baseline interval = 41.3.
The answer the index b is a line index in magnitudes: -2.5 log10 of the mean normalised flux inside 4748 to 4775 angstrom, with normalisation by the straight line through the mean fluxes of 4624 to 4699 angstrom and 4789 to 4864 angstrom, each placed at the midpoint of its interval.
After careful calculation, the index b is 0.40 mag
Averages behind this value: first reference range 23.5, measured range 21.9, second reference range 36.9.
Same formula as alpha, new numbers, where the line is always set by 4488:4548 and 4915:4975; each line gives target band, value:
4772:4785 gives 0.19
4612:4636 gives 0.07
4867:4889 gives 0.35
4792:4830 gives 0.23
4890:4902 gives 0.31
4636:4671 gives 0.06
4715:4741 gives 0.18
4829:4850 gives 0.29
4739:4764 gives 0.20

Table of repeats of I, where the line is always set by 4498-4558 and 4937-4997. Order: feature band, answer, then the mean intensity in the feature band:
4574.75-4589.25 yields 0.2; 23.3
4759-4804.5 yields 7.7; 21.9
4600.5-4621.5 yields 1.4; 22.4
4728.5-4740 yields 1.7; 21.9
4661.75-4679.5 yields 1.3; 23.1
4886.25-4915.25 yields 7.2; 21.1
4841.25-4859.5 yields 3.7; 21.8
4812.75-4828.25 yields 3.0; 21.7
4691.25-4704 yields 0.7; 23.9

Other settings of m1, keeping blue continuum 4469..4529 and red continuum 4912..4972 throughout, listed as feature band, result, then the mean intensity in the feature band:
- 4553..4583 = 0.09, 23.1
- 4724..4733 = 0.22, 21.9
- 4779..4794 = 0.25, 21.6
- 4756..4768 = 0.23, 21.9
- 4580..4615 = 0.13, 22.6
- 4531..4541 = 0.14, 21.8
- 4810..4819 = 0.24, 22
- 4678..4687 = 0.08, 24.3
